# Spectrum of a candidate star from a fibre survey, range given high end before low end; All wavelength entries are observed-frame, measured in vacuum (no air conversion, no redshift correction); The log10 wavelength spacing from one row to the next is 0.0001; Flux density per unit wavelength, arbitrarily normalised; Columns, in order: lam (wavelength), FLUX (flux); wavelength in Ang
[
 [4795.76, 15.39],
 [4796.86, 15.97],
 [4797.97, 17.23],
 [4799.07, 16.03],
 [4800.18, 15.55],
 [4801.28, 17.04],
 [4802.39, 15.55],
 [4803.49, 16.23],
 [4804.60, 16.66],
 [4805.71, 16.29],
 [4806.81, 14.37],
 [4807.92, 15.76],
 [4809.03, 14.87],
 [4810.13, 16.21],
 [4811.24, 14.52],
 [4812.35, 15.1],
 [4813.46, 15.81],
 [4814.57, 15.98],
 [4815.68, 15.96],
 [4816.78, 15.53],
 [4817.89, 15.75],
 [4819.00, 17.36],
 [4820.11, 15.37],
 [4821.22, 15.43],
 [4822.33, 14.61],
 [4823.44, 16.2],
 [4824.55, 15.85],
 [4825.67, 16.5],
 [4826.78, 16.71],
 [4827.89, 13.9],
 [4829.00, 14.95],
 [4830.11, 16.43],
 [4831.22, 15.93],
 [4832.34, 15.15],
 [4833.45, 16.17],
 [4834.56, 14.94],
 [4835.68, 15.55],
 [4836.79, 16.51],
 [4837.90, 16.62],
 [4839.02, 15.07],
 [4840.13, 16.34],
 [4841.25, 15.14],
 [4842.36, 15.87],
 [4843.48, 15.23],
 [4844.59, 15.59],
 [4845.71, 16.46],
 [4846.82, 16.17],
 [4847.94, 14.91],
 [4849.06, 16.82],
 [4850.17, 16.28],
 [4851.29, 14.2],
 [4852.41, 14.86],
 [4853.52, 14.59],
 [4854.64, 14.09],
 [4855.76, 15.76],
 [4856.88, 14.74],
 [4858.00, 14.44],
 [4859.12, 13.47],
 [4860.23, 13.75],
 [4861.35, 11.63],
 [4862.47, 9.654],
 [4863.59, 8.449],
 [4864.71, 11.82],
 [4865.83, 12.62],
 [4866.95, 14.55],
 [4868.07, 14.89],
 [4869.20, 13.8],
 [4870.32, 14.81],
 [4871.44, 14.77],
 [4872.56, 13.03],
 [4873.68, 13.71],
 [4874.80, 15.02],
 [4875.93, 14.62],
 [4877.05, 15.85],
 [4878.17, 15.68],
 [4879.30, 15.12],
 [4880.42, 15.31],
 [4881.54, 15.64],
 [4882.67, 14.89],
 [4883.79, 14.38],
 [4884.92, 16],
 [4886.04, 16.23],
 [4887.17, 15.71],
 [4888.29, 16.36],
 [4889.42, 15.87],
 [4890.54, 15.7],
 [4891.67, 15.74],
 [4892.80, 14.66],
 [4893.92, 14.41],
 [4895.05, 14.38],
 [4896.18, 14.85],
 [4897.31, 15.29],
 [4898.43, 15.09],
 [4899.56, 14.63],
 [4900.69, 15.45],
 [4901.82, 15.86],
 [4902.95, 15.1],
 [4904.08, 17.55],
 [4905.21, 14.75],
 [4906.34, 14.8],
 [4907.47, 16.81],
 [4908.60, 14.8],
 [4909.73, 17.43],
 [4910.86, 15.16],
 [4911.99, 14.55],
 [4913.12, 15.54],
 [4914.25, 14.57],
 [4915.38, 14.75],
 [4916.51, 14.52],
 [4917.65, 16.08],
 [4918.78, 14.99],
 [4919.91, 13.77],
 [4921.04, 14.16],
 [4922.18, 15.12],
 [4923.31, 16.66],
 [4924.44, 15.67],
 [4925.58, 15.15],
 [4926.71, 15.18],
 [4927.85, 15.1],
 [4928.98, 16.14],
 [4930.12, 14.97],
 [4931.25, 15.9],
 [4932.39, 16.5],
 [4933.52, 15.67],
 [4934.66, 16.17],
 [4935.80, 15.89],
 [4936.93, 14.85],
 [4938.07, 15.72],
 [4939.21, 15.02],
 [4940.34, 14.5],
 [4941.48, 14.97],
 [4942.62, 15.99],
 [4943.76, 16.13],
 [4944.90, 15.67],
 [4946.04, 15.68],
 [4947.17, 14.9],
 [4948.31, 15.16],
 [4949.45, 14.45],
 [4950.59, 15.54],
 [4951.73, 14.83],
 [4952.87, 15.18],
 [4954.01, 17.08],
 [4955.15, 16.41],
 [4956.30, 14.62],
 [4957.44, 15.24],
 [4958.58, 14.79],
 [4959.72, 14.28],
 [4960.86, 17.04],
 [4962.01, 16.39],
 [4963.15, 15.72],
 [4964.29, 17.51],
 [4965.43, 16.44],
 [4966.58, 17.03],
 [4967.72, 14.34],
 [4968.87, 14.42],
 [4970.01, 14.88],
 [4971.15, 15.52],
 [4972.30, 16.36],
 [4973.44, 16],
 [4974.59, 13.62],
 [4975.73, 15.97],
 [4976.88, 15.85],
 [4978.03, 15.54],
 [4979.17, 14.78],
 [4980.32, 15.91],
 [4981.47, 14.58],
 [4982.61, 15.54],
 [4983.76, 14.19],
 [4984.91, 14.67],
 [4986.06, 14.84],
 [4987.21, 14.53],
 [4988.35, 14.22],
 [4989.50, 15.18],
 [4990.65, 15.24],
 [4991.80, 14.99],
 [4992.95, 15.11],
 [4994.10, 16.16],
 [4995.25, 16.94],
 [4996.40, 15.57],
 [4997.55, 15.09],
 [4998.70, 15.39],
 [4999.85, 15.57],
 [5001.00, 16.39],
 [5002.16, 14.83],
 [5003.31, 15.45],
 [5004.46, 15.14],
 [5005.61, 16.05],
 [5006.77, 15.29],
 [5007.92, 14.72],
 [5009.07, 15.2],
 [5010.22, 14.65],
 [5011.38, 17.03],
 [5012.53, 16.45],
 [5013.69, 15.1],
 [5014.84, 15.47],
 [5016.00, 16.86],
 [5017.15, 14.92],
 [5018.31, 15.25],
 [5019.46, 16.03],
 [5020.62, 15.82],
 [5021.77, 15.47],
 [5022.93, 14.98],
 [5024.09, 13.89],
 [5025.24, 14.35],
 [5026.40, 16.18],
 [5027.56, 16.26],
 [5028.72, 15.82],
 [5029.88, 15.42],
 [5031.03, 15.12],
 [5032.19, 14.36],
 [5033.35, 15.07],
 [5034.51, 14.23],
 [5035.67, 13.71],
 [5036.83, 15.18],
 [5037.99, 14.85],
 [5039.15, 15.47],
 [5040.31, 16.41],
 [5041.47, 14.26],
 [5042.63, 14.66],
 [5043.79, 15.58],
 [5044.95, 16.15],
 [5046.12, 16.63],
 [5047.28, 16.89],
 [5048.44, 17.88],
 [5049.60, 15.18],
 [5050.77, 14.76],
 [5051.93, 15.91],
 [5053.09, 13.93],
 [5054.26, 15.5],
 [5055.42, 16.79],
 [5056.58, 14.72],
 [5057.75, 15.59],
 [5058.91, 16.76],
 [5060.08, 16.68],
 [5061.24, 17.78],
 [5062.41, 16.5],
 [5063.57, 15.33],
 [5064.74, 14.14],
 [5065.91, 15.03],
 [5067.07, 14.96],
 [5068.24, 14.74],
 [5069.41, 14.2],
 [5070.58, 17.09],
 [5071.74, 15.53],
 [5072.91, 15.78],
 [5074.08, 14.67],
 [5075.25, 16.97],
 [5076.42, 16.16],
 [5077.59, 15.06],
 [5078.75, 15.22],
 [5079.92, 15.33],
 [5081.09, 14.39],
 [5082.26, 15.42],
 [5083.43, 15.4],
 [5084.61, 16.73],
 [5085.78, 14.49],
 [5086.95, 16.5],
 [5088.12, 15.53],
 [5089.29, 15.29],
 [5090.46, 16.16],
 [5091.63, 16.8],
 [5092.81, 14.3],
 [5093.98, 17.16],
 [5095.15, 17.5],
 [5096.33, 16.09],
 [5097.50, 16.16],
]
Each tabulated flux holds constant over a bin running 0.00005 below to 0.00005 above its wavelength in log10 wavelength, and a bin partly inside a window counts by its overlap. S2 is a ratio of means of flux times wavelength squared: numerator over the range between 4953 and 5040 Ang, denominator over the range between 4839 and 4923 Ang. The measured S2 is 1.1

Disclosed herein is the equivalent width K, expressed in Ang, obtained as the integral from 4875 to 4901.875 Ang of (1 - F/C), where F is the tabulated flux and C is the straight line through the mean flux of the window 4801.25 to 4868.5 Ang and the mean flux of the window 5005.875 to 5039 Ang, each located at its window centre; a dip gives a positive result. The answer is -0.25 Ang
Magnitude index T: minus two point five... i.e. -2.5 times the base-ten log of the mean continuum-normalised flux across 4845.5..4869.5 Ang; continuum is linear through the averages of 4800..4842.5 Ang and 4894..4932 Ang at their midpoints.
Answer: 0.12 mag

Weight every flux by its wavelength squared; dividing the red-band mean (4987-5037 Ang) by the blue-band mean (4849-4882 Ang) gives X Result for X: 1.2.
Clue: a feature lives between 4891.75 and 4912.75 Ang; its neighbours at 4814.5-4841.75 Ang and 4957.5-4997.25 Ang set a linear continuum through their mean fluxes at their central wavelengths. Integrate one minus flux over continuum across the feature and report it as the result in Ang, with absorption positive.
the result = 0.4 Ang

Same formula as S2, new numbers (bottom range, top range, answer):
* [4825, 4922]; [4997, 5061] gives 1.10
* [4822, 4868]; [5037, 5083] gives 1.15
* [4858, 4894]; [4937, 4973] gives 1.12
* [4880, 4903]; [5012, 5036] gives 1.05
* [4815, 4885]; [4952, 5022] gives 1.10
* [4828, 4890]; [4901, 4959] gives 1.07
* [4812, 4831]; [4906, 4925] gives 1.01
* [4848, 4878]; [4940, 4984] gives 1.15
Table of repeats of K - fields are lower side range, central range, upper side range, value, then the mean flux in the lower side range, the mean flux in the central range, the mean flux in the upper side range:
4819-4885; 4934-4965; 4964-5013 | -0.60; 14.9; 15.6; 15.4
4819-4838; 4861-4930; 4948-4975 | 3.47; 15.7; 14.8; 15.5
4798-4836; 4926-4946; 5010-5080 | 0.09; 15.7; 15.5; 15.5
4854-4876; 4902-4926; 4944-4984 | -1.46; 13.5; 15.3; 15.5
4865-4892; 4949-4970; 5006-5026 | -0.54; 15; 15.6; 15.4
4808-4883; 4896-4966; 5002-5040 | -1.52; 15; 15.5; 15.3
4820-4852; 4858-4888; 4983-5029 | 2.94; 15.7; 14.1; 15.4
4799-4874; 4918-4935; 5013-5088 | -0.18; 15.1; 15.4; 15.5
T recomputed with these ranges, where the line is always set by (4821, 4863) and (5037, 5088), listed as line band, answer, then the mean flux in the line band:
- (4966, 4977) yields 0.004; 15.4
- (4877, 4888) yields -0.017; 15.5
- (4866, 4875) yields 0.074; 14.2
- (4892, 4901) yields 0.031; 14.8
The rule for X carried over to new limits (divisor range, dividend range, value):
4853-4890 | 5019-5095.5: 1.17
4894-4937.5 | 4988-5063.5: 1.06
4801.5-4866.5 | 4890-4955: 1.05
